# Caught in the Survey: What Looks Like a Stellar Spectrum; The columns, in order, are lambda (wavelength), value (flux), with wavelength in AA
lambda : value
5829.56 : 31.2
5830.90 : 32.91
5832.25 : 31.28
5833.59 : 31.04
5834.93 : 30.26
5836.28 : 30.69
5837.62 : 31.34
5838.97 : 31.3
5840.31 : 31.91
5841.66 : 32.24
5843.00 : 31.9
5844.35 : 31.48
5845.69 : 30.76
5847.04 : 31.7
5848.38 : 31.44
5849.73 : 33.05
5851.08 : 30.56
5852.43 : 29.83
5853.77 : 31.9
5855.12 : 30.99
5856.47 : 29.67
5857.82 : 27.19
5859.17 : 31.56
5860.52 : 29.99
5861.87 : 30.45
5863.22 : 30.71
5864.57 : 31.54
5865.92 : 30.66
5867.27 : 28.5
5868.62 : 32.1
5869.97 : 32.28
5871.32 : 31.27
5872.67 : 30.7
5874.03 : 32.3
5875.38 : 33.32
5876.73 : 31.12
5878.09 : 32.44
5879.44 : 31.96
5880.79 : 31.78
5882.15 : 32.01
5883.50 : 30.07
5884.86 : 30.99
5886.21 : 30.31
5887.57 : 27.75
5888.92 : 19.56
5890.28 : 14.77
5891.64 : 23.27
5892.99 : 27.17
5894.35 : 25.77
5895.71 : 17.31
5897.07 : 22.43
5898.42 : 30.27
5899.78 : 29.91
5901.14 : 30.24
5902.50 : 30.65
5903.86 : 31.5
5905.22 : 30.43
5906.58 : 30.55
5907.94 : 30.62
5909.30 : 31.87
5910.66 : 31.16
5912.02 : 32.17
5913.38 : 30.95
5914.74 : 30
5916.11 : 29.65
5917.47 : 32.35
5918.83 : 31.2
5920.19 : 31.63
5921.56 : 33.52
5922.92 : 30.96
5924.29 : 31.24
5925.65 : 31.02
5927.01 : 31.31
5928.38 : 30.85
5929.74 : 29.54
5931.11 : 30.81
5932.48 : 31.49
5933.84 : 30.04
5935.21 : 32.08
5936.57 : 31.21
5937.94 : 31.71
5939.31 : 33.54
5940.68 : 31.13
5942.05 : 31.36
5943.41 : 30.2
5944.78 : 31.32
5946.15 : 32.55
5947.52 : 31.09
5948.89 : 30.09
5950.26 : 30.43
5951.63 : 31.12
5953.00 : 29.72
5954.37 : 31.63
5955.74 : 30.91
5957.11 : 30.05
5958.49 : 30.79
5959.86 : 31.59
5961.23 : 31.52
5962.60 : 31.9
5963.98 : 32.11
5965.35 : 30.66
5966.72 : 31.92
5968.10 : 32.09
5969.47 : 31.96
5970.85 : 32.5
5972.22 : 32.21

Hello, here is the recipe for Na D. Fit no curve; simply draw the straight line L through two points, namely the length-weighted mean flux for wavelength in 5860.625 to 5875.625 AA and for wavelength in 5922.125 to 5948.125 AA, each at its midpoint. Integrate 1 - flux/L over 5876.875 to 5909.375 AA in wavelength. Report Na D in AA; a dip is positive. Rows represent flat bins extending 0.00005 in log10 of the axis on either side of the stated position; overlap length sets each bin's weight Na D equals 3.27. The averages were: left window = 31.2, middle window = 28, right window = 31.2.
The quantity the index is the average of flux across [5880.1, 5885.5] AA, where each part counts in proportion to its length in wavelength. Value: 31.2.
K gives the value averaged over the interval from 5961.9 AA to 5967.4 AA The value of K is 31.7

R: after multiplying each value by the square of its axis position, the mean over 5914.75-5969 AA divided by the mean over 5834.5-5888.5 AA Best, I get 1.04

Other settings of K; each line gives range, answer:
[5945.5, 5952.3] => 31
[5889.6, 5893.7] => 21.8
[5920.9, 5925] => 31.9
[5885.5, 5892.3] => 23.2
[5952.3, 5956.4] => 30.8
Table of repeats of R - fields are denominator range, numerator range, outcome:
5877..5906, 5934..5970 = 1.15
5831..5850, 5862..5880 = 1.01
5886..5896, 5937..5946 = 1.39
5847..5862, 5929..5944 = 1.05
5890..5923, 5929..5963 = 1.09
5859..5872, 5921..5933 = 1.03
